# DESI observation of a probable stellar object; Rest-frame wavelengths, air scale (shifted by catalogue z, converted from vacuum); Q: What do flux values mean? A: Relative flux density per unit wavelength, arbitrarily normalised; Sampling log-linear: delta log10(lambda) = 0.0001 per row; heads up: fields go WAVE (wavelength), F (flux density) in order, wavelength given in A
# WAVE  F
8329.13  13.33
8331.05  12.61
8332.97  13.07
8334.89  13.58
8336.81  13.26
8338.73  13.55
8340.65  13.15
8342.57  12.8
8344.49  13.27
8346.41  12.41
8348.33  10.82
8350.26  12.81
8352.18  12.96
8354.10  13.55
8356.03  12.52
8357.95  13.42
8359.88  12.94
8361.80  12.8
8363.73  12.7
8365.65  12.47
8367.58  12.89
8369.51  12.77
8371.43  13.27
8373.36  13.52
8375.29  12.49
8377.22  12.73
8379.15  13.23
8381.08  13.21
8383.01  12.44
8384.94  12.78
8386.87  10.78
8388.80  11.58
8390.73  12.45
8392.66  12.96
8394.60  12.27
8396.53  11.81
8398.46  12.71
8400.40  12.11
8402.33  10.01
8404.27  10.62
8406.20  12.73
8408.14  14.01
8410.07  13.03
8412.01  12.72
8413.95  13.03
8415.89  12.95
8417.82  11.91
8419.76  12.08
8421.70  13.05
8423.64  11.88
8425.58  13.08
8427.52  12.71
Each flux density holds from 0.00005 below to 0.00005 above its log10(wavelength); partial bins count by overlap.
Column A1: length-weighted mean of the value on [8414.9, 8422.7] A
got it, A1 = 12.5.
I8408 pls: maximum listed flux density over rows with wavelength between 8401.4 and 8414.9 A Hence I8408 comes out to 14.01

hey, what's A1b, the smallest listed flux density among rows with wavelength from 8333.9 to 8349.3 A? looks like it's 10.82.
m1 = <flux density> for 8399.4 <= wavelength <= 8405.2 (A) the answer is 10.9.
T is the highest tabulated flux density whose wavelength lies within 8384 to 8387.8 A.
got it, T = 12.78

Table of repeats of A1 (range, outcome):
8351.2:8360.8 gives 13.1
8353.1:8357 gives 13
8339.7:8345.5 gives 13.1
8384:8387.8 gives 11.8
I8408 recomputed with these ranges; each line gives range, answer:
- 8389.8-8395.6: 12.96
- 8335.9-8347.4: 13.55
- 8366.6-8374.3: 13.52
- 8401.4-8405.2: 10.62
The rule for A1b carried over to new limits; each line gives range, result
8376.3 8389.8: 10.78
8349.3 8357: 12.52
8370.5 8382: 12.49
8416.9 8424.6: 11.88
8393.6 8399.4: 11.81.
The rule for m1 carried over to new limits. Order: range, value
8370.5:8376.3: 13.1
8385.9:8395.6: 12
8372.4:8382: 13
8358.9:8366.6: 12.7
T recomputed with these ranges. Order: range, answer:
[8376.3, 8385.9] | 13.23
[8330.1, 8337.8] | 13.58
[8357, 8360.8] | 13.42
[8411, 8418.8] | 13.03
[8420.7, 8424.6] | 13.05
